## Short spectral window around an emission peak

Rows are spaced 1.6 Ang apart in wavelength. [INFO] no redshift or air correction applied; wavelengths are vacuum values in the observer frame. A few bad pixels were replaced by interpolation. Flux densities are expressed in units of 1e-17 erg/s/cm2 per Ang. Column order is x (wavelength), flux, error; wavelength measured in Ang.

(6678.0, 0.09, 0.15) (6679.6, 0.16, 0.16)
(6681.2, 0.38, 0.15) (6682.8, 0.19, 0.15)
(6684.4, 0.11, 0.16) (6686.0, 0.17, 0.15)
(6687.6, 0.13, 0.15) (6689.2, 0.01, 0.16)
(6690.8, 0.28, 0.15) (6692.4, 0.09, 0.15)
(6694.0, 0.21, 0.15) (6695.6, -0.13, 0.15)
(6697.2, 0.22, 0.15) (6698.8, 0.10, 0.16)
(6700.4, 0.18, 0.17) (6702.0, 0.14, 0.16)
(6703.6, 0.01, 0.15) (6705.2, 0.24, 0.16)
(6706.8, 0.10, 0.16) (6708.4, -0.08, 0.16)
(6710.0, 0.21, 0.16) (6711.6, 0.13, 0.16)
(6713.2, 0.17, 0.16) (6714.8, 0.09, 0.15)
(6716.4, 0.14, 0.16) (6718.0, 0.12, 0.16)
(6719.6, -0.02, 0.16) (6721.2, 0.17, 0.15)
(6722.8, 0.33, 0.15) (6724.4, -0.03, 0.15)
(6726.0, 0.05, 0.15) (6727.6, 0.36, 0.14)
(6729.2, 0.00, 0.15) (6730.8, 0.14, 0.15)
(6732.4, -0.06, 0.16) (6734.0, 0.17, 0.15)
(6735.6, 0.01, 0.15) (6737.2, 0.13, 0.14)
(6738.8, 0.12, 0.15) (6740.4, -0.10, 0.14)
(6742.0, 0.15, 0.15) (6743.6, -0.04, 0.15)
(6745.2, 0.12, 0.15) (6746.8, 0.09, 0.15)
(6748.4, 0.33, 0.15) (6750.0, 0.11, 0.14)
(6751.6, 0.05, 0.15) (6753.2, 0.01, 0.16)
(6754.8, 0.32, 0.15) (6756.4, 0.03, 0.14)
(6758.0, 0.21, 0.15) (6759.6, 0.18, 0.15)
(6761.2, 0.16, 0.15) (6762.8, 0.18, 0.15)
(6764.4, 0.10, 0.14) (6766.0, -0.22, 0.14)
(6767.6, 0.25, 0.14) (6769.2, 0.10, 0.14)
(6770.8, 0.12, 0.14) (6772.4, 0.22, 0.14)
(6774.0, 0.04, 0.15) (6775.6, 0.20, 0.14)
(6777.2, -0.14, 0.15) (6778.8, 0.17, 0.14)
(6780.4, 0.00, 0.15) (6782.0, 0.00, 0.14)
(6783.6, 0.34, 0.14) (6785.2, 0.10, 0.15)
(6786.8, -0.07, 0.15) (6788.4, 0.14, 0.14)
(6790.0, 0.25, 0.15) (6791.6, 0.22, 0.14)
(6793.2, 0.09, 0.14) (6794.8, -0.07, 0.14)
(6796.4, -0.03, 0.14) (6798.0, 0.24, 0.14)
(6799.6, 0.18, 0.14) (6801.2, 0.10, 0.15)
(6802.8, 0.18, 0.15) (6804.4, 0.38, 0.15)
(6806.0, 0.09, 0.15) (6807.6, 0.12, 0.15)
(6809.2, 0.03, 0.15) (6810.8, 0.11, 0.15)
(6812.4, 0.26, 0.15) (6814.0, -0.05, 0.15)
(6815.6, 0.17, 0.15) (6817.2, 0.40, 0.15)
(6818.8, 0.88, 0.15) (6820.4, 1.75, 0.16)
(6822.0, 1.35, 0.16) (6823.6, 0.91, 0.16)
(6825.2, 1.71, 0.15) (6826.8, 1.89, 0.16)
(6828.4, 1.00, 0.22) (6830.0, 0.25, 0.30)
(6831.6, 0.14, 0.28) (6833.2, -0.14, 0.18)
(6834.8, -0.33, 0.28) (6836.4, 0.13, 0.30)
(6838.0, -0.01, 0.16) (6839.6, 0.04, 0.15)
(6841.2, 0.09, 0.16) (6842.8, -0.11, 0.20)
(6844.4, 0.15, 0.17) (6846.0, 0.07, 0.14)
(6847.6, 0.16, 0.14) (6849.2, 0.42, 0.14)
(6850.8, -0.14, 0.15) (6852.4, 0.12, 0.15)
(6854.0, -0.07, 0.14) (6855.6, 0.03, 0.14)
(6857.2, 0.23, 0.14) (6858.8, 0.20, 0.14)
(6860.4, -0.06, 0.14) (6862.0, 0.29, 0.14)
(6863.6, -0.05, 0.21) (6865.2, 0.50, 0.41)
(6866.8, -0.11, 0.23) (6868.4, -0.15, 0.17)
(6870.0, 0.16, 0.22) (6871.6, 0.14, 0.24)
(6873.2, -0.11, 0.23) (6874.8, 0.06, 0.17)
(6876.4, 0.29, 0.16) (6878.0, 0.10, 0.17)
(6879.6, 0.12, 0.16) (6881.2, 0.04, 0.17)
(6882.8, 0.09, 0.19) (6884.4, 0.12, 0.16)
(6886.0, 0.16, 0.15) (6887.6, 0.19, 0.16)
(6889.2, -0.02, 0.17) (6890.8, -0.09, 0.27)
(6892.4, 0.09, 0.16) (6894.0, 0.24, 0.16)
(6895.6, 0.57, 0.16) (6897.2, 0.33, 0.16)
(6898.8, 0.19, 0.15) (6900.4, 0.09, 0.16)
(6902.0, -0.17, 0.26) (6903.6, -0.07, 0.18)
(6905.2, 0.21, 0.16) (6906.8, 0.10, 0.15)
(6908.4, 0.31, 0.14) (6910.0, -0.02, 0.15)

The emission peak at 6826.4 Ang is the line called [O II]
